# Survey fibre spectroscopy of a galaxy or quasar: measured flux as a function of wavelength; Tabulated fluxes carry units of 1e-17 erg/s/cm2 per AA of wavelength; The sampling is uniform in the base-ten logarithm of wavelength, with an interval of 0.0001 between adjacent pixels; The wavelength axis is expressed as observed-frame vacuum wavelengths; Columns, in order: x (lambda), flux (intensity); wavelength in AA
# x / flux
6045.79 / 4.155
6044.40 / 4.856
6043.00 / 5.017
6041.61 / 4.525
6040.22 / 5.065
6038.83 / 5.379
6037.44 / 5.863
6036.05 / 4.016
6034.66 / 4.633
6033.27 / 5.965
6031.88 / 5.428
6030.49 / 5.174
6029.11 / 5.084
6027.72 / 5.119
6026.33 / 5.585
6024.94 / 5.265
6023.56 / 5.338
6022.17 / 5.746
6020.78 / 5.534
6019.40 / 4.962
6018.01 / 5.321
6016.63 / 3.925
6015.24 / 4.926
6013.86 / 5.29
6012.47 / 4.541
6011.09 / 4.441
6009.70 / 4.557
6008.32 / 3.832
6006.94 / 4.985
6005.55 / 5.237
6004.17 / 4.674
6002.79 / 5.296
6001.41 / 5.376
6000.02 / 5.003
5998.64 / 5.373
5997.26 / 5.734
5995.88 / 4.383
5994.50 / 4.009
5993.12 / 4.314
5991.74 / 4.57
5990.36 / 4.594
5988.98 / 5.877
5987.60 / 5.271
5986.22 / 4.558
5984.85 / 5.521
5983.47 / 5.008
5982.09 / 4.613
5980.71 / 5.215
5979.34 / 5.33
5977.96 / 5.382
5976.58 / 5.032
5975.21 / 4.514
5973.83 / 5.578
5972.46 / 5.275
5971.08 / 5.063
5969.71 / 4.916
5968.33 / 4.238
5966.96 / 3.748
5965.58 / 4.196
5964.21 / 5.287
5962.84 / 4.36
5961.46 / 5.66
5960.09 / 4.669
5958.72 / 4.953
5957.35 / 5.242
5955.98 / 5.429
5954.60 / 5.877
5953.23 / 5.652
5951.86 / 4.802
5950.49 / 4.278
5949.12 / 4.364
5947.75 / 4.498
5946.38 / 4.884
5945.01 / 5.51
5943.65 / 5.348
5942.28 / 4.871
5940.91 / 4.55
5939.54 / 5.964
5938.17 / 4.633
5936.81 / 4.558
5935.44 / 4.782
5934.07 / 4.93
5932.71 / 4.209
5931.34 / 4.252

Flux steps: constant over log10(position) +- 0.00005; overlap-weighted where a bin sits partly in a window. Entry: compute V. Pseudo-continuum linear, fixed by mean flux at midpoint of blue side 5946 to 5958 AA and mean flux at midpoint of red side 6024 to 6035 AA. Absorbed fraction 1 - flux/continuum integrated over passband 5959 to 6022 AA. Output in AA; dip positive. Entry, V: 3.09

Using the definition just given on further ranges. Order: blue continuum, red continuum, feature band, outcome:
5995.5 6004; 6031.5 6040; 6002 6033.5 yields 0.9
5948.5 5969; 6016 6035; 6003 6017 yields 1.3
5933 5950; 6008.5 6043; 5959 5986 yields 0.1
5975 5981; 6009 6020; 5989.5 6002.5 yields 0.2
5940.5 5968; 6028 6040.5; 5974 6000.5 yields 0.2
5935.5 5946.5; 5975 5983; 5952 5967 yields 0.0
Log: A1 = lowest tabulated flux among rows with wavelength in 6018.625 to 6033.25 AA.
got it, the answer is 4.962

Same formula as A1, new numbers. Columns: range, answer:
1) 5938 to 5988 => 3.748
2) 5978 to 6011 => 3.832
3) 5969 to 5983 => 4.514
